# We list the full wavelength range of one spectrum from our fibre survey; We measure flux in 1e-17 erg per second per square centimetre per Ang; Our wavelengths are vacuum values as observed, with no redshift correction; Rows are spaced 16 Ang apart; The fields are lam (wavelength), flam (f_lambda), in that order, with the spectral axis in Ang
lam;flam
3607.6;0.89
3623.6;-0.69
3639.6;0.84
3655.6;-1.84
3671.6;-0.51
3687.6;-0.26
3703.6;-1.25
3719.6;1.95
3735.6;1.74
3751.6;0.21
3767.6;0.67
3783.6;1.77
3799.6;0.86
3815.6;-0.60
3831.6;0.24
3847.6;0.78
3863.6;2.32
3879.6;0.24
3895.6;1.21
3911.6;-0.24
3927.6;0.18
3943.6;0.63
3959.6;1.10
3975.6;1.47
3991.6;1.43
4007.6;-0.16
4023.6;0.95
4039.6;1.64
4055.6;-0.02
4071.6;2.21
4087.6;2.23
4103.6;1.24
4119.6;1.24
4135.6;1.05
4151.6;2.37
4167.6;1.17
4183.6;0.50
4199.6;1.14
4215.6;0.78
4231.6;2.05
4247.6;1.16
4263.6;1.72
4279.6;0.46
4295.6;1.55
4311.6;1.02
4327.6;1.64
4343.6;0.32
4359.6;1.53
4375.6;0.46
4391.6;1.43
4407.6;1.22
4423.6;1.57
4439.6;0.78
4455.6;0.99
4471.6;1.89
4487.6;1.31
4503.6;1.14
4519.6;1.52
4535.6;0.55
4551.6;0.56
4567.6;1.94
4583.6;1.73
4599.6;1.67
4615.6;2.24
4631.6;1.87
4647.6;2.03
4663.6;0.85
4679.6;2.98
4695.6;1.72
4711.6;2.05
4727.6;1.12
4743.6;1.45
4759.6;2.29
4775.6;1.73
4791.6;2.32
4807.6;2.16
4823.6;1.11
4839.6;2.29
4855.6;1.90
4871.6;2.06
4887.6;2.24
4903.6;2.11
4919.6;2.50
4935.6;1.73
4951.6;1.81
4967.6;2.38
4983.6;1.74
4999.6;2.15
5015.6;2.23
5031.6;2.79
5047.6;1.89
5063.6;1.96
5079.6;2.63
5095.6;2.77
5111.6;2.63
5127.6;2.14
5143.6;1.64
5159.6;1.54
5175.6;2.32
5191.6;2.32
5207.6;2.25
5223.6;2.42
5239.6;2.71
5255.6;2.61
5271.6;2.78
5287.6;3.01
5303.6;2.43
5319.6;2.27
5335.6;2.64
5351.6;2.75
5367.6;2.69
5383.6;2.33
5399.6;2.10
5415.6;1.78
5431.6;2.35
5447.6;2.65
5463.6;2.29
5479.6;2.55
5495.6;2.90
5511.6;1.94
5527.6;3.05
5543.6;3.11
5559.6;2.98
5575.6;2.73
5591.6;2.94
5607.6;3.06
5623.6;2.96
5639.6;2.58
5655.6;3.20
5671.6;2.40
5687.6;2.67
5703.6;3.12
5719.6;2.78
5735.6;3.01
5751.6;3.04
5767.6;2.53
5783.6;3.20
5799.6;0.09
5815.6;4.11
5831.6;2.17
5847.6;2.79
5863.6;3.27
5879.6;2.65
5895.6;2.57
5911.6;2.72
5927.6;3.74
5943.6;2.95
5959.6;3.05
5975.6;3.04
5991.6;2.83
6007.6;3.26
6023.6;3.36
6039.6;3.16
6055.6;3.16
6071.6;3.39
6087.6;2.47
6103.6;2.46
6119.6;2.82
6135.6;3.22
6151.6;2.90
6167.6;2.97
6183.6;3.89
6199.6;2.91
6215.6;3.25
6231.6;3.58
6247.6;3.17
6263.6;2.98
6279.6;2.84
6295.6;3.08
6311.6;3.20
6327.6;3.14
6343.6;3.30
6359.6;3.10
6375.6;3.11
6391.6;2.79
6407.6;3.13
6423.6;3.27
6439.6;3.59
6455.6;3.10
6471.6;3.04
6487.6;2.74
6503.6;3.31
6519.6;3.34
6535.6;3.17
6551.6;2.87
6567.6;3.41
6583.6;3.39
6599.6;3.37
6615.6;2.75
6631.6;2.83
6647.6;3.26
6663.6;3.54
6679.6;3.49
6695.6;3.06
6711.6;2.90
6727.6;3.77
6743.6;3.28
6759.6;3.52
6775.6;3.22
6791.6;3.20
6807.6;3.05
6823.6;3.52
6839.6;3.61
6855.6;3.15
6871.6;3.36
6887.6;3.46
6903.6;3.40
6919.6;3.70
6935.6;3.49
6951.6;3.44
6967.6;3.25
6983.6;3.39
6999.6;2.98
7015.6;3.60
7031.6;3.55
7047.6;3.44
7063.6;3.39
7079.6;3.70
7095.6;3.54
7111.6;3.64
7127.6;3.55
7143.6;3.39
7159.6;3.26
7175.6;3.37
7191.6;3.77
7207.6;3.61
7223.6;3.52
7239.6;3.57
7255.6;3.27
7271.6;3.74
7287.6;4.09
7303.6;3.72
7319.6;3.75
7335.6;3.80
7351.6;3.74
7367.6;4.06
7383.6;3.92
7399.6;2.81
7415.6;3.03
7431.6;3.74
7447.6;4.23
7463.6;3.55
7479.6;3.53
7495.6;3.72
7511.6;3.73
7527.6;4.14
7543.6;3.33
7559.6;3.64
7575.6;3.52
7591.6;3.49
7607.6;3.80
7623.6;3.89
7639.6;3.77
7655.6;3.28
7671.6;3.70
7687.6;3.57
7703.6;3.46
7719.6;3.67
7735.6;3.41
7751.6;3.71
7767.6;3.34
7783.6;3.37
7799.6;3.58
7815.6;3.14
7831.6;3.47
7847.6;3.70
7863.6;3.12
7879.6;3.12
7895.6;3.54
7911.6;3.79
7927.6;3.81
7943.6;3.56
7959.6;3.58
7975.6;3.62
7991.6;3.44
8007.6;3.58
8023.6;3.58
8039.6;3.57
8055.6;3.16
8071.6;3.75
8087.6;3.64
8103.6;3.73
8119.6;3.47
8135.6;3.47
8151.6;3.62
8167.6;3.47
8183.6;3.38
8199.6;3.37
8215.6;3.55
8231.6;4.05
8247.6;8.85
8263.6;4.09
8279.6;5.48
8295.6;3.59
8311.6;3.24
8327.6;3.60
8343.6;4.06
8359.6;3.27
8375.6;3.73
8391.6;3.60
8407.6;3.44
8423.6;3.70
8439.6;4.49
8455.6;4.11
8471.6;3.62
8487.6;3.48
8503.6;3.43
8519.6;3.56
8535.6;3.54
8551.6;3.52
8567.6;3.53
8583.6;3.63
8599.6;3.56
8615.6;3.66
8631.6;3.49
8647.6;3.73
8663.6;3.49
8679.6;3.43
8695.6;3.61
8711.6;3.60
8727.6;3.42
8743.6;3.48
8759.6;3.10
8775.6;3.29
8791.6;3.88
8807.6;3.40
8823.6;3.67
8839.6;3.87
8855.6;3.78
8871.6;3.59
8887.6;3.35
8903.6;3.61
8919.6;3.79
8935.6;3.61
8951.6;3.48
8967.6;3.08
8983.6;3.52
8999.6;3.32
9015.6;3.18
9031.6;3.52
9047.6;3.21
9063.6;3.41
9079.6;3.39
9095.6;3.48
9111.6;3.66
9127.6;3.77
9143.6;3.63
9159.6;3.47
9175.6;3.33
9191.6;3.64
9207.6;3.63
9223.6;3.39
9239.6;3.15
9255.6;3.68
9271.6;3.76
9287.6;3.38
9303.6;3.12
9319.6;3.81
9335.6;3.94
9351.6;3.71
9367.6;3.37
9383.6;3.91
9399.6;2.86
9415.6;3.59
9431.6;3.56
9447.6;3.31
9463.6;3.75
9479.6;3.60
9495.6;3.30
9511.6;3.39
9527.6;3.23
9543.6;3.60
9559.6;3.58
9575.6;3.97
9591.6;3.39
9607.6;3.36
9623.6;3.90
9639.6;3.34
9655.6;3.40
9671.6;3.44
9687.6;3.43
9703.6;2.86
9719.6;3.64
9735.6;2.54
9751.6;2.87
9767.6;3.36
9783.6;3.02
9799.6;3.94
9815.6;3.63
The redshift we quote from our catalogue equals 0.26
